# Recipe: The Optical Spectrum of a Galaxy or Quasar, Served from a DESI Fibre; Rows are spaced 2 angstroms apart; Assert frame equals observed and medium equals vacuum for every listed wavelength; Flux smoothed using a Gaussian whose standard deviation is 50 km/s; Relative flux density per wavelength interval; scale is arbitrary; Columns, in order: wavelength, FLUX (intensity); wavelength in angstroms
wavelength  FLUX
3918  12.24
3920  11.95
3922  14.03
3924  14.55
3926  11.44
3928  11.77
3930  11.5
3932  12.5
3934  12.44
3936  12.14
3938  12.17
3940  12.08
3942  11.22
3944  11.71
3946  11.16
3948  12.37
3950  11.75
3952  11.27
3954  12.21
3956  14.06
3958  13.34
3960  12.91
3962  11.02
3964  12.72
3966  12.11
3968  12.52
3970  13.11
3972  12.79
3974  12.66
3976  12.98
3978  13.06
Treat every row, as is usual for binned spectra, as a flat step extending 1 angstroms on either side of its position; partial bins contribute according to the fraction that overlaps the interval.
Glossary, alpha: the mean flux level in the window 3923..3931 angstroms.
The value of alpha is 12.3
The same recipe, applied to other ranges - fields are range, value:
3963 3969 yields 12.4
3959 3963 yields 12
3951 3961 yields 12.8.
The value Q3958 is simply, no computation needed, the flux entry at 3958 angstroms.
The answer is 13.34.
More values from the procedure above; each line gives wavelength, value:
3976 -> 12.98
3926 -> 11.44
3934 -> 12.44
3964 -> 12.72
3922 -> 14.03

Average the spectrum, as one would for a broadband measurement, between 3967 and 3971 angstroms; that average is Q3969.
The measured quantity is 12.8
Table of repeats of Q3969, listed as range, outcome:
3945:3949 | 11.8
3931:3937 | 12.4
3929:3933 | 12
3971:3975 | 12.7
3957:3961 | 13.1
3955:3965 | 12.8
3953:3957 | 13.1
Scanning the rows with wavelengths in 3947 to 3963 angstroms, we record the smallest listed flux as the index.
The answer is 11.02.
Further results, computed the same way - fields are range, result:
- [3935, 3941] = 12.08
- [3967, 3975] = 12.52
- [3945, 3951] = 11.16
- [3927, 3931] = 11.5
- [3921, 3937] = 11.44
